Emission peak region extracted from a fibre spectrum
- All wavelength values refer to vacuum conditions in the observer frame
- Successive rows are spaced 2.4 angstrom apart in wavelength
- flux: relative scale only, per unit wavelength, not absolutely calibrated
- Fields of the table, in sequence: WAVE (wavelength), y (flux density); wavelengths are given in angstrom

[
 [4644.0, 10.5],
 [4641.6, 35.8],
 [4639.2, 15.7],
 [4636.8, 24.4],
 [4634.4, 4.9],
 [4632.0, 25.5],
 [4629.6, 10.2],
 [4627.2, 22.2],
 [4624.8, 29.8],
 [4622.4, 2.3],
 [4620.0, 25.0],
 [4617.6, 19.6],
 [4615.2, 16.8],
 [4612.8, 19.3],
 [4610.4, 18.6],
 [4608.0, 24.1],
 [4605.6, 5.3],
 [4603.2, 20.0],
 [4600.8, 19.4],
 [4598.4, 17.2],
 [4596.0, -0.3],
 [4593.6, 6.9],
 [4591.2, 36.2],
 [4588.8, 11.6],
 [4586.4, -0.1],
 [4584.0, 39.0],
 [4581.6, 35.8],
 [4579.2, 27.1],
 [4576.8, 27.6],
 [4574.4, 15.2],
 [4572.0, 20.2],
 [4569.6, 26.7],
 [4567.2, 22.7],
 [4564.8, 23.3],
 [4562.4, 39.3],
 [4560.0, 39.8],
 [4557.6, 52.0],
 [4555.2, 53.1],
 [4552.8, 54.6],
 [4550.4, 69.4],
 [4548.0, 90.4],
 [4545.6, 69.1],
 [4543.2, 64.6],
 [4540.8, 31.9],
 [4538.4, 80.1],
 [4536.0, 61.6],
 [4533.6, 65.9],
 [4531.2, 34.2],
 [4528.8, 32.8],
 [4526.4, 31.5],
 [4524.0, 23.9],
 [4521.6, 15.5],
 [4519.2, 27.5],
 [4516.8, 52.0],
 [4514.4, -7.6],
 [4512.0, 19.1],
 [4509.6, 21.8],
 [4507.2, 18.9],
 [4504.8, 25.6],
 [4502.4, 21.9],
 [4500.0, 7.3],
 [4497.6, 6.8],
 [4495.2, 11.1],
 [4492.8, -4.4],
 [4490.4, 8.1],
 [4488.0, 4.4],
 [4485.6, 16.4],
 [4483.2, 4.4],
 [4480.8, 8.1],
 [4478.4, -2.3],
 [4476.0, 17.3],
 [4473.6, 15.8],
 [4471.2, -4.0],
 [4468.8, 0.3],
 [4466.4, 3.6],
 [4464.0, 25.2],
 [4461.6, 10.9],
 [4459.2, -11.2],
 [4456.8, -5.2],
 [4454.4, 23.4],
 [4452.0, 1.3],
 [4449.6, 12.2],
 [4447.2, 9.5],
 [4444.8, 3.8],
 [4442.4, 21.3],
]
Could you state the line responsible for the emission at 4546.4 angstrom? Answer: Lyman alpha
